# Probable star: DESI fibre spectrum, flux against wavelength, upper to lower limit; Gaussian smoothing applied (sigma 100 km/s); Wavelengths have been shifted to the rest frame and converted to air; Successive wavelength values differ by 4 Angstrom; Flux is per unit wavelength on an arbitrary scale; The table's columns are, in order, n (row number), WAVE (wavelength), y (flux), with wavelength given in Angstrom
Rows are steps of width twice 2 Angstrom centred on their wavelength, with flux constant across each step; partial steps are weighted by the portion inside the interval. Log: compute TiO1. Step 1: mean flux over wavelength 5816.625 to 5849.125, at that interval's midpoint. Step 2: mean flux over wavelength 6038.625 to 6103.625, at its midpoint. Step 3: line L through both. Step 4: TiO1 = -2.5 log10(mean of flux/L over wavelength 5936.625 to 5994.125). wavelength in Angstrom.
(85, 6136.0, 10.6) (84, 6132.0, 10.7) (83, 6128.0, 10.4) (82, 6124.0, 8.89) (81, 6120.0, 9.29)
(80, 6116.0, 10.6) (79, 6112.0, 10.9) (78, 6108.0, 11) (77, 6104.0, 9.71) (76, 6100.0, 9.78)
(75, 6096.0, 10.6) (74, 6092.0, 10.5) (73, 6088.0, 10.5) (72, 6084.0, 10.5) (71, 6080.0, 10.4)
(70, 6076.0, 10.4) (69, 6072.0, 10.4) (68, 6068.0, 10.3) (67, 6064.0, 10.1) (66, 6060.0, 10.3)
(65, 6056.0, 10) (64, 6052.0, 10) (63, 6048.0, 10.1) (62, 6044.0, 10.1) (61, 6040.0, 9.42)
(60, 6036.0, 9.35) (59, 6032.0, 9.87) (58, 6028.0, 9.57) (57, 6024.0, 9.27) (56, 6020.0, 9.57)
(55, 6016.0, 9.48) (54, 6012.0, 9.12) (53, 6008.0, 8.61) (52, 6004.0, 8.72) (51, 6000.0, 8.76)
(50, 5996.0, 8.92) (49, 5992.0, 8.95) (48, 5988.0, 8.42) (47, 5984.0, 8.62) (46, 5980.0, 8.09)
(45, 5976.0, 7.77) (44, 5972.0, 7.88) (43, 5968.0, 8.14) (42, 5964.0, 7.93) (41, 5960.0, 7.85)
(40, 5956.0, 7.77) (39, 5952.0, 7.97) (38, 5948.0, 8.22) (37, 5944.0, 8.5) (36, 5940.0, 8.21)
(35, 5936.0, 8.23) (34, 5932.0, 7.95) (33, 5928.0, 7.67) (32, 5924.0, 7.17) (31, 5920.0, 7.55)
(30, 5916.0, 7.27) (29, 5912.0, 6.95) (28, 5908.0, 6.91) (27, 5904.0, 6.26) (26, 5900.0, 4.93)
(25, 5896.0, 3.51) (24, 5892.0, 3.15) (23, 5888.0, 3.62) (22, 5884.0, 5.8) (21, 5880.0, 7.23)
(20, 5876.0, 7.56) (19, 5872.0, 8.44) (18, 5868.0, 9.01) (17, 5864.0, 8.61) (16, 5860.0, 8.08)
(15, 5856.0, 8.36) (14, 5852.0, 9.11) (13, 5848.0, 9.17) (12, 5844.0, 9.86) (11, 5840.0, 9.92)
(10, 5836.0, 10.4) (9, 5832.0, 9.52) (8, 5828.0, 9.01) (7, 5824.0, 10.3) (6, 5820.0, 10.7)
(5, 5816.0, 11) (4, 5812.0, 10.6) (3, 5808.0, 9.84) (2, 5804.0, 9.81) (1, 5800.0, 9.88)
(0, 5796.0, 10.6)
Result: 0.229 mag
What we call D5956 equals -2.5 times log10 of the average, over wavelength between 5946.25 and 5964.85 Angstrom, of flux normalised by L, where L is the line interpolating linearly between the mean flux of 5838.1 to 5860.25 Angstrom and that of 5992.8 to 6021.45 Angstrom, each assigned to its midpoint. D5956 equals 0.143 mag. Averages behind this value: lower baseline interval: 9.16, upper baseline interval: 9.01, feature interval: 7.95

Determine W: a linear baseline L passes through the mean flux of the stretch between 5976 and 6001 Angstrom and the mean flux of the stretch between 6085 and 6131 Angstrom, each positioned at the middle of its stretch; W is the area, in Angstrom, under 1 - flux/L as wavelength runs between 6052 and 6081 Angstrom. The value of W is -1.8 Angstrom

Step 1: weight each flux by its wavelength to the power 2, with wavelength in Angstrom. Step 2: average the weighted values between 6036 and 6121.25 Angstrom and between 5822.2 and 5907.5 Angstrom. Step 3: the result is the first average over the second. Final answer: 1.4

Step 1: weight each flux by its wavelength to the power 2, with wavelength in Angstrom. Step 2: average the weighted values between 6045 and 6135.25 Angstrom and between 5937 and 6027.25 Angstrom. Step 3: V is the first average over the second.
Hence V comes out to 1.2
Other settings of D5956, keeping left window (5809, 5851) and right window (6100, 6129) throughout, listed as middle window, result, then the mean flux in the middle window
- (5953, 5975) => 0.26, 7.91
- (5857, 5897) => 0.45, 6.62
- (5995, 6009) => 0.15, 8.75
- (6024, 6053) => 0.04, 9.73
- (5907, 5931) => 0.35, 7.3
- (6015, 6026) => 0.07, 9.44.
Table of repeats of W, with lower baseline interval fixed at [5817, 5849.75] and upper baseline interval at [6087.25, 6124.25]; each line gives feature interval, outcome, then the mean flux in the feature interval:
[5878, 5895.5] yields 9.0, 4.83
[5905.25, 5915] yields 3.0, 6.91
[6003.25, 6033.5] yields 2.5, 9.29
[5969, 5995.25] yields 4.6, 8.31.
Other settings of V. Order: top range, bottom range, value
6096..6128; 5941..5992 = 1.30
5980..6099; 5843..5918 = 1.46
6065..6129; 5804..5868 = 1.16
